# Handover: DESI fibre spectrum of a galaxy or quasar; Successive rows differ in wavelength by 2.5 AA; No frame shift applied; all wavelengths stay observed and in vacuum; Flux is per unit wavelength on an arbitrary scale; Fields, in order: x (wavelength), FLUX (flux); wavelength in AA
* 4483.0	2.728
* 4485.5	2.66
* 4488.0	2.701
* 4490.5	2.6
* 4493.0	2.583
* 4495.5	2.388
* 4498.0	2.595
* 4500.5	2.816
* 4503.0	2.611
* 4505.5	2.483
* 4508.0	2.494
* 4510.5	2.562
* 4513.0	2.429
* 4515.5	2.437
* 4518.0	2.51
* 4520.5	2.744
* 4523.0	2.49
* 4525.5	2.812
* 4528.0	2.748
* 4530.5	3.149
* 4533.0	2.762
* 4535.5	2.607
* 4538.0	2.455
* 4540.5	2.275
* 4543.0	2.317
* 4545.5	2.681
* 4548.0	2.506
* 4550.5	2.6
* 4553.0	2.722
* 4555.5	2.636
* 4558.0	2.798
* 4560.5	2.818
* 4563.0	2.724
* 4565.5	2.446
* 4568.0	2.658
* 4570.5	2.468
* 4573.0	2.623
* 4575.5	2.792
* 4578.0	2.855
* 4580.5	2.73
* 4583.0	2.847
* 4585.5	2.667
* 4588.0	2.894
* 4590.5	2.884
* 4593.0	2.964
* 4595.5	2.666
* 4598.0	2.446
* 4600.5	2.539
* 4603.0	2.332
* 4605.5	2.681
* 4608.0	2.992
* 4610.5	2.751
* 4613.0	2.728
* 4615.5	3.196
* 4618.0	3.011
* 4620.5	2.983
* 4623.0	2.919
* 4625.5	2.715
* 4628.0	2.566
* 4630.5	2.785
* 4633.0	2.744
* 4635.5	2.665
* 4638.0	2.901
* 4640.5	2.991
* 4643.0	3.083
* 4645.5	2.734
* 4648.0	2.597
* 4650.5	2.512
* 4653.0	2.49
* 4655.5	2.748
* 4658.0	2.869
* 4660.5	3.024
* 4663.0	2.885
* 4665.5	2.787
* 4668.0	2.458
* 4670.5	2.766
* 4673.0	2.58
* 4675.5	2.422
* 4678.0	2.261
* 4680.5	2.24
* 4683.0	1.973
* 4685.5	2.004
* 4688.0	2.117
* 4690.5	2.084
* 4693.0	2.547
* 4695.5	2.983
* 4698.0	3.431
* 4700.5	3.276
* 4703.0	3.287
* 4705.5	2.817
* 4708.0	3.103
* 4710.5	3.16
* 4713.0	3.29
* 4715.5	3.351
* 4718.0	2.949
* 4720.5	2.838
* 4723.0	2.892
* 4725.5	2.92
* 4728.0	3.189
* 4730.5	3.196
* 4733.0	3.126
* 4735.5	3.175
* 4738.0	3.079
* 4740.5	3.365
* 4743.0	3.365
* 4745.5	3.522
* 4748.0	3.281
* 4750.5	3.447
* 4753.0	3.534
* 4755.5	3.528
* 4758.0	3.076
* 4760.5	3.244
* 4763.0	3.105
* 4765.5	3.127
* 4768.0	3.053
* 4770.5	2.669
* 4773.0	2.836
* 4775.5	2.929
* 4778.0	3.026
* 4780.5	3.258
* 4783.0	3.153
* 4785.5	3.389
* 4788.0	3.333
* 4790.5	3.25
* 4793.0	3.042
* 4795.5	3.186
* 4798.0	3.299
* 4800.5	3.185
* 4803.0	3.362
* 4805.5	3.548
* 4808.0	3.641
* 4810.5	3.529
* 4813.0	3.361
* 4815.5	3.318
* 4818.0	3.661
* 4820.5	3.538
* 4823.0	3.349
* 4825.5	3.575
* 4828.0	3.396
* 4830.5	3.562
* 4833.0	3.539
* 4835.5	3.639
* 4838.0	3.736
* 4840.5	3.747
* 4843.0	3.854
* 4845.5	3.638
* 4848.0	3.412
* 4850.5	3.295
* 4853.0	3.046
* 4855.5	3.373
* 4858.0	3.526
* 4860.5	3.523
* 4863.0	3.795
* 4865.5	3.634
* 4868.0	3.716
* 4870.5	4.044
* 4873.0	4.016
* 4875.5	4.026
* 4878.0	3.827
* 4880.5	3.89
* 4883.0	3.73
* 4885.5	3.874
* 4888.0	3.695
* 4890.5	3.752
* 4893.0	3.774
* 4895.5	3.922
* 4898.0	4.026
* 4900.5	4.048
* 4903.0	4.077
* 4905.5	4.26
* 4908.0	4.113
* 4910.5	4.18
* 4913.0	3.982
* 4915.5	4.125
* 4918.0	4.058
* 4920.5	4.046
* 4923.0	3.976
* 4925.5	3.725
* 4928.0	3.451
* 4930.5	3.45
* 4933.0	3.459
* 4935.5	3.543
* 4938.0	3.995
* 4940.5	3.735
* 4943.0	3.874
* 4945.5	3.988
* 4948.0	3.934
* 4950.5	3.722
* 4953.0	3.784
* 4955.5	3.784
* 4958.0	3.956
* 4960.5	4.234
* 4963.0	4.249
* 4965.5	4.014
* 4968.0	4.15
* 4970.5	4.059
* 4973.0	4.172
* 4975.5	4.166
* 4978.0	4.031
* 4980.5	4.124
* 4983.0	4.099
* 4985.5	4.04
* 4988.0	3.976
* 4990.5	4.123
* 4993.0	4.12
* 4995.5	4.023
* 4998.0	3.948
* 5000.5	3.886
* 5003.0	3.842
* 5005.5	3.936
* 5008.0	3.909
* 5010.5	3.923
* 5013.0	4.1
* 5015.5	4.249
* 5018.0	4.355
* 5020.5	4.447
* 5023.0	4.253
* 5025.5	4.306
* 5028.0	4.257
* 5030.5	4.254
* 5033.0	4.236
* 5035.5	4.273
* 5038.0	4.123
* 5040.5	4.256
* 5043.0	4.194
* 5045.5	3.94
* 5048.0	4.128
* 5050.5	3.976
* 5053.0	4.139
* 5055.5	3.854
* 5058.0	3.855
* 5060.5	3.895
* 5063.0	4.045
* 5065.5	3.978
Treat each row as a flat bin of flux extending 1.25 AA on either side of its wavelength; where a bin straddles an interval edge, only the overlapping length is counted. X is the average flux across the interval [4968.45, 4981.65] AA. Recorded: 4.11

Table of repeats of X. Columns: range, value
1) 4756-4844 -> 3.33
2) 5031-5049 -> 4.17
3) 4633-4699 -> 2.62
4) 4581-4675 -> 2.76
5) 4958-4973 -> 4.13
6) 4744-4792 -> 3.2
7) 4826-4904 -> 3.71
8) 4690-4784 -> 3.12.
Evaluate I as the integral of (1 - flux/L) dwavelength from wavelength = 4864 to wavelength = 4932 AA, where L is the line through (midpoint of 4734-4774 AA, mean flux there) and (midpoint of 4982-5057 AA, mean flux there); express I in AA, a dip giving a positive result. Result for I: -3.8 AA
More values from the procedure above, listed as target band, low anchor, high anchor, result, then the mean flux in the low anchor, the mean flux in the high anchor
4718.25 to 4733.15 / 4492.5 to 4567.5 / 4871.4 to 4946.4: 1.2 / 2.61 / 3.89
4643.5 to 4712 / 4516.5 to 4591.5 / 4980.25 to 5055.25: 8.5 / 2.67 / 4.11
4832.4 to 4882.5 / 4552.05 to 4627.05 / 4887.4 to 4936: 0.4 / 2.75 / 3.89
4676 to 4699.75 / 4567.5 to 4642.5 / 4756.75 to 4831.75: 4.5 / 2.77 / 3.27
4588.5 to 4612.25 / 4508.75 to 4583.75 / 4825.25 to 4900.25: 1.0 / 2.64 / 3.69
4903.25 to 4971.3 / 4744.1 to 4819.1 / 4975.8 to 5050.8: -1.6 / 3.26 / 4.11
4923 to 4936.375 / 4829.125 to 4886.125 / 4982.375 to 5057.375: 1.0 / 3.67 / 4.1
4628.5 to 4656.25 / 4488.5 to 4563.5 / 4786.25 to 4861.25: 1.8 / 2.61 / 3.45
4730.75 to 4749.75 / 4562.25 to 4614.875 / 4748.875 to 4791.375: -1.1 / 2.71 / 3.17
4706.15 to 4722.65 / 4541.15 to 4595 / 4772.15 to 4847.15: 0.1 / 2.69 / 3.4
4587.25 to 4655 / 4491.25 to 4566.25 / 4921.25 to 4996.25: 2.9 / 2.61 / 3.93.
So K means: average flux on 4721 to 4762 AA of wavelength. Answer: 3.24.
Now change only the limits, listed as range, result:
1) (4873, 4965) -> 3.9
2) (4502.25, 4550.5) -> 2.58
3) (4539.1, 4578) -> 2.61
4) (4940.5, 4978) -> 4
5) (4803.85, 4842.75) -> 3.55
